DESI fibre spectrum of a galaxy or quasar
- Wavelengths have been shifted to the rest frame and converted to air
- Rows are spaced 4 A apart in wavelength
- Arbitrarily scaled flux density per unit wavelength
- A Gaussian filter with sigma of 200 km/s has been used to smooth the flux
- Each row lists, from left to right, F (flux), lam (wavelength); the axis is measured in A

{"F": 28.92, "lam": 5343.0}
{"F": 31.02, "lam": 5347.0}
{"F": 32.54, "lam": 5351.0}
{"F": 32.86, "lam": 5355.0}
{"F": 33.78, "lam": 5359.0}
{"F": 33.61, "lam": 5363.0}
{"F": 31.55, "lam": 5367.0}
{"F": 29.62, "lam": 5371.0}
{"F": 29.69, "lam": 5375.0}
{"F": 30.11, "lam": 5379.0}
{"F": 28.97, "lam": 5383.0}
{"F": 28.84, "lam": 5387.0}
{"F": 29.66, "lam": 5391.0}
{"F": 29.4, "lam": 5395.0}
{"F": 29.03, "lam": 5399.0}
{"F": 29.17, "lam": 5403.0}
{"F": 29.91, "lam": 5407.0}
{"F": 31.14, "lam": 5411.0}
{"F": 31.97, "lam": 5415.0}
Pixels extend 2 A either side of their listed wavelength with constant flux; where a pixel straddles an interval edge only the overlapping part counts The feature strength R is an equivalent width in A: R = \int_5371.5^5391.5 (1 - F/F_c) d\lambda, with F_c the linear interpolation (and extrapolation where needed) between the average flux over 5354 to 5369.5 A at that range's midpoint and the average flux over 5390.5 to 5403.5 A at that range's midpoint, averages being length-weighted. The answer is 0.9 A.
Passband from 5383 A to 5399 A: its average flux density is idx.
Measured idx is 29.2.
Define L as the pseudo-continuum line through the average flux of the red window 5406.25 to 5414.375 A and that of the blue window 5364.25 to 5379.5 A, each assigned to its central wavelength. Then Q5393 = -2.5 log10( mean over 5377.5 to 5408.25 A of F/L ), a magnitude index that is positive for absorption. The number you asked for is 0.05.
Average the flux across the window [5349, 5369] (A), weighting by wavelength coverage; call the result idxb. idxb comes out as 32.9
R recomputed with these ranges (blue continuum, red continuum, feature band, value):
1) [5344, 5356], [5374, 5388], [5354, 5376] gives -0.88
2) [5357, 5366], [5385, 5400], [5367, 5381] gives 0.76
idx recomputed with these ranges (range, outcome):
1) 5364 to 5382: 30.4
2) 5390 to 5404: 29.3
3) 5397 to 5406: 29.2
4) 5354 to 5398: 30.6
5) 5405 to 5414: 30.7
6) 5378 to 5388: 29.3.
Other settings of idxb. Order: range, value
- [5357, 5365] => 33.7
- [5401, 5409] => 29.5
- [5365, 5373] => 30.6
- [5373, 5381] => 29.9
